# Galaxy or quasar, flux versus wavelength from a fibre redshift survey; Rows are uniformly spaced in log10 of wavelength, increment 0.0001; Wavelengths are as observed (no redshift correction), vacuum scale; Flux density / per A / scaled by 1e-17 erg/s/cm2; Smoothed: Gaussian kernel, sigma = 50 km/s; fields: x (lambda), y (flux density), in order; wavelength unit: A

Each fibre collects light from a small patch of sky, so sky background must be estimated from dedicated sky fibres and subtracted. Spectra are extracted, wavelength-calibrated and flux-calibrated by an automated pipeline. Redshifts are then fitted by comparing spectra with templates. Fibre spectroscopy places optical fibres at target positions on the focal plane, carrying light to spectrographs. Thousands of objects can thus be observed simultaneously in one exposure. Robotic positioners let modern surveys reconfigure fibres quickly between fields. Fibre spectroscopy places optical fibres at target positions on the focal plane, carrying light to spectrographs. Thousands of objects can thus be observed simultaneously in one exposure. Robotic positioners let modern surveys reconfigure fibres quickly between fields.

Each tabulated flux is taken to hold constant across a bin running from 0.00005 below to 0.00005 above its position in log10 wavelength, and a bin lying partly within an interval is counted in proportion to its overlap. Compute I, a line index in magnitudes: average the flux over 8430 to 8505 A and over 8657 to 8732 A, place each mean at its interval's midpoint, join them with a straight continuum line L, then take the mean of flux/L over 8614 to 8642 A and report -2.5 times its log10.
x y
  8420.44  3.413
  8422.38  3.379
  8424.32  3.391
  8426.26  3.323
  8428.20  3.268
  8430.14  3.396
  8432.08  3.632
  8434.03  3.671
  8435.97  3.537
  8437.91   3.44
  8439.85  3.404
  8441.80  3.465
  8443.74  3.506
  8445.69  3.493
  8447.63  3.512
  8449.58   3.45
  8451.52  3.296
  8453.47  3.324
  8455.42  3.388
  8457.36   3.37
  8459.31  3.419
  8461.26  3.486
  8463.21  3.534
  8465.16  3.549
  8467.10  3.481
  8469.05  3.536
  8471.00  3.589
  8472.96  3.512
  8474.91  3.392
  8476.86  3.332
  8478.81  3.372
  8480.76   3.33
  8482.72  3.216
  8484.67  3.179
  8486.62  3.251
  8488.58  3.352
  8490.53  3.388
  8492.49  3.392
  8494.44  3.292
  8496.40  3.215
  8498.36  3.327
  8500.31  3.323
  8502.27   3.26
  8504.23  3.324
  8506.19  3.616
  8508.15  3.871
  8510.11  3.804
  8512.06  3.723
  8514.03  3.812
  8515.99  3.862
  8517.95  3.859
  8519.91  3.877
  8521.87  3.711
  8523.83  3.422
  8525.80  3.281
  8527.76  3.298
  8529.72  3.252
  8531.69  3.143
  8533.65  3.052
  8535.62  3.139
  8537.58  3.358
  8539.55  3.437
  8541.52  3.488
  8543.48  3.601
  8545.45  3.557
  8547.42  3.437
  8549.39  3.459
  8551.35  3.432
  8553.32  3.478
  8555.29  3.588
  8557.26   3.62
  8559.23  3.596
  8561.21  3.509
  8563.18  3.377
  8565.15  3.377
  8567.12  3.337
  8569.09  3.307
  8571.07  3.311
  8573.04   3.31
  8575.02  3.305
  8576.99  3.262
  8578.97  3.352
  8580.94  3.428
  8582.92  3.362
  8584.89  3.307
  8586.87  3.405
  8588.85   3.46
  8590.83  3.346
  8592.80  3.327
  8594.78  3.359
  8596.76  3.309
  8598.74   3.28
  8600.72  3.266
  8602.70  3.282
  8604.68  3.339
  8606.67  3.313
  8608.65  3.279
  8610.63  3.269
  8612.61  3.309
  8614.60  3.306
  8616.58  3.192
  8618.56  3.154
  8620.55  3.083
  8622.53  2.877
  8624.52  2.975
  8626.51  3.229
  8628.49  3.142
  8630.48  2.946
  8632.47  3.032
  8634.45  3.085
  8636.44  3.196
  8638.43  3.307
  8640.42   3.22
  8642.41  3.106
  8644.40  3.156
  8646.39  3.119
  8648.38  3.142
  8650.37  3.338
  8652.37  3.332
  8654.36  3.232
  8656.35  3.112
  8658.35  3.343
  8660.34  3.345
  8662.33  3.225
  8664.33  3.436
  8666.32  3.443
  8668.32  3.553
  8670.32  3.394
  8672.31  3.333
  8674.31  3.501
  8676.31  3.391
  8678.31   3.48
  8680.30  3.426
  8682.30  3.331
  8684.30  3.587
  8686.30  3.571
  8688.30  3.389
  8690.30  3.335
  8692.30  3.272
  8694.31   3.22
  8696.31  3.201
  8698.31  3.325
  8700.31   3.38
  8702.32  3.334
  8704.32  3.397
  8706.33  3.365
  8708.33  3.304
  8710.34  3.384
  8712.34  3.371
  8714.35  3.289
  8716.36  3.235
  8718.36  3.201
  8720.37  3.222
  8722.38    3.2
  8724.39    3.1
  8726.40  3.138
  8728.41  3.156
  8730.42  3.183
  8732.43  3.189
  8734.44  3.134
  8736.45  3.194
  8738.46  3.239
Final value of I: 0.08 mag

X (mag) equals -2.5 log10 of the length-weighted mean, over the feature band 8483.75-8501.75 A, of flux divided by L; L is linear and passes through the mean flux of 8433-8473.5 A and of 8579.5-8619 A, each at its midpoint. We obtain 0.04 mag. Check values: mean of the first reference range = 3.47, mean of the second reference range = 3.32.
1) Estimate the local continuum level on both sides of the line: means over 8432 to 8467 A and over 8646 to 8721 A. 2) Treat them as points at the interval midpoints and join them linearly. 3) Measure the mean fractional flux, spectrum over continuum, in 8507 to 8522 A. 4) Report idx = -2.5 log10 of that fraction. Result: -0.12 mag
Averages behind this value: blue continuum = 3.47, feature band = 3.82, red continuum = 3.34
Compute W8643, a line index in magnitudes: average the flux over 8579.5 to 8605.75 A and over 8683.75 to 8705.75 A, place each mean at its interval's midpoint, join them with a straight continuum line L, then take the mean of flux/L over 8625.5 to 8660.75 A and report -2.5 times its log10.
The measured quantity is 0.06 mag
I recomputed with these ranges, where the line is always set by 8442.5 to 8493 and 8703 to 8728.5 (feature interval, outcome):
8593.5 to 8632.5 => 0.04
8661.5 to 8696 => -0.04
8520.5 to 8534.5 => 0.02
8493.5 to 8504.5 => 0.03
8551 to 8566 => -0.05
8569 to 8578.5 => 0.02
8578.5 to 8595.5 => -0.01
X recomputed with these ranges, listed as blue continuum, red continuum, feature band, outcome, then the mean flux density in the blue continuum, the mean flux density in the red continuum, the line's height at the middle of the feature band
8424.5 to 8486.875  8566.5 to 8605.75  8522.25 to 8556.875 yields -0.007 mag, 3.43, 3.33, 3.37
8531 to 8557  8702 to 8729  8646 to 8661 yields 0.022 mag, 3.41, 3.26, 3.32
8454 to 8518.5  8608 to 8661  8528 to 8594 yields -0.022 mag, 3.46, 3.18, 3.32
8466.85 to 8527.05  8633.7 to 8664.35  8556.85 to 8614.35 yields -0.007 mag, 3.48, 3.22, 3.33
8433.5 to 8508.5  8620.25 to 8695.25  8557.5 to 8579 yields -0.012 mag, 3.42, 3.27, 3.34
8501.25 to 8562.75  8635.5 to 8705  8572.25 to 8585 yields 0.036 mag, 3.51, 3.33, 3.45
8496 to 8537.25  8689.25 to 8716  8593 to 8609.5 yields 0.034 mag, 3.49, 3.32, 3.41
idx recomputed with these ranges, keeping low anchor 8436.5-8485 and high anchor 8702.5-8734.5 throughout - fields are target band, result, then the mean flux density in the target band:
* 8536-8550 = -0.03 mag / 3.46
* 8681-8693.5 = -0.05 mag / 3.41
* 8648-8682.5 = -0.02 mag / 3.36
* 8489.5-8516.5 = -0.03 mag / 3.51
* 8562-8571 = 0.00 mag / 3.35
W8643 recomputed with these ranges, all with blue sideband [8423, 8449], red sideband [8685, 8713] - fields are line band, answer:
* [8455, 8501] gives 0.02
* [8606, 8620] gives 0.04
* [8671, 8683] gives -0.02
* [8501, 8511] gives -0.04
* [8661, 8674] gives -0.01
